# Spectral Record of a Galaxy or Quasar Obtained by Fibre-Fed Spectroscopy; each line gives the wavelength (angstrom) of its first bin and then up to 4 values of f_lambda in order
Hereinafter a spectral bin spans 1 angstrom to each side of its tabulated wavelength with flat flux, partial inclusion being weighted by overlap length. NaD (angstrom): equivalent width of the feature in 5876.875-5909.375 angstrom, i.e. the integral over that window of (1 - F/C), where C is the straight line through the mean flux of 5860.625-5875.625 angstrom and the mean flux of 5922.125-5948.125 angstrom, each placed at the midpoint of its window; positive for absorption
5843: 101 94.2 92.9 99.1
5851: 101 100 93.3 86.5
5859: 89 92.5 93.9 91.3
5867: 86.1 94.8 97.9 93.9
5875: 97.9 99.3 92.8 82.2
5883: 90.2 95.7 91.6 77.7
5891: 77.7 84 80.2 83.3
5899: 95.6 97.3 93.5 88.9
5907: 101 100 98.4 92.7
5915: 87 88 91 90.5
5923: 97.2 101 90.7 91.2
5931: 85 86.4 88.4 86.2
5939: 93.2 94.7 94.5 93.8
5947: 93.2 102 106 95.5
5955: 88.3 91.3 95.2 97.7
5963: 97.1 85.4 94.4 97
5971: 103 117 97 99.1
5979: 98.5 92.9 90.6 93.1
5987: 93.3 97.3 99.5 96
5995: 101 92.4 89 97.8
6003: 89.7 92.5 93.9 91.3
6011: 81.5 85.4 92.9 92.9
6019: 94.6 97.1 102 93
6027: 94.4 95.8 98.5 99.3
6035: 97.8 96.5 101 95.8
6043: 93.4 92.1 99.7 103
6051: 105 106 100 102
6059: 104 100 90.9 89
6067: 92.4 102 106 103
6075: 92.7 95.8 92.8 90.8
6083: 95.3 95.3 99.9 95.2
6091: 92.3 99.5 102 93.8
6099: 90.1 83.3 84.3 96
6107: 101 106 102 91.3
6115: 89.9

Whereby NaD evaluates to 1.15 angstrom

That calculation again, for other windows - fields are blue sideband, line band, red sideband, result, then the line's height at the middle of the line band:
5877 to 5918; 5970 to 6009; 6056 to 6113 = -1.4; 93.1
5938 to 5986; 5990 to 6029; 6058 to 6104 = 0.9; 95.9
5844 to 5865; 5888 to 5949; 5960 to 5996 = 3.1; 95.7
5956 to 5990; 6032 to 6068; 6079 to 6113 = -1.0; 95.7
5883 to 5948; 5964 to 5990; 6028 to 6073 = -0.6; 94.5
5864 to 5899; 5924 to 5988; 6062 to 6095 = -2.0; 91.9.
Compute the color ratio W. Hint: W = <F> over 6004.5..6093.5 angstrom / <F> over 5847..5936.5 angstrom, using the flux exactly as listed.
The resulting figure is 1.05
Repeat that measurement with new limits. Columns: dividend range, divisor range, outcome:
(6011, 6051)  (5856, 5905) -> 1.06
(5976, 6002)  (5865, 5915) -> 1.05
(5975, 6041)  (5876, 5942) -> 1.04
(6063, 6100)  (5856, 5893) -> 1.06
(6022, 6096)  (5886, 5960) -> 1.07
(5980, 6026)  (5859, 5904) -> 1.03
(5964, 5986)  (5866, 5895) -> 1.08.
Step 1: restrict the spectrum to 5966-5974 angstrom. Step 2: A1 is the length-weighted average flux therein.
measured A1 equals 103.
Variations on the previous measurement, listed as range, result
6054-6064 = 99.4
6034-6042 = 97.8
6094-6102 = 92.3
